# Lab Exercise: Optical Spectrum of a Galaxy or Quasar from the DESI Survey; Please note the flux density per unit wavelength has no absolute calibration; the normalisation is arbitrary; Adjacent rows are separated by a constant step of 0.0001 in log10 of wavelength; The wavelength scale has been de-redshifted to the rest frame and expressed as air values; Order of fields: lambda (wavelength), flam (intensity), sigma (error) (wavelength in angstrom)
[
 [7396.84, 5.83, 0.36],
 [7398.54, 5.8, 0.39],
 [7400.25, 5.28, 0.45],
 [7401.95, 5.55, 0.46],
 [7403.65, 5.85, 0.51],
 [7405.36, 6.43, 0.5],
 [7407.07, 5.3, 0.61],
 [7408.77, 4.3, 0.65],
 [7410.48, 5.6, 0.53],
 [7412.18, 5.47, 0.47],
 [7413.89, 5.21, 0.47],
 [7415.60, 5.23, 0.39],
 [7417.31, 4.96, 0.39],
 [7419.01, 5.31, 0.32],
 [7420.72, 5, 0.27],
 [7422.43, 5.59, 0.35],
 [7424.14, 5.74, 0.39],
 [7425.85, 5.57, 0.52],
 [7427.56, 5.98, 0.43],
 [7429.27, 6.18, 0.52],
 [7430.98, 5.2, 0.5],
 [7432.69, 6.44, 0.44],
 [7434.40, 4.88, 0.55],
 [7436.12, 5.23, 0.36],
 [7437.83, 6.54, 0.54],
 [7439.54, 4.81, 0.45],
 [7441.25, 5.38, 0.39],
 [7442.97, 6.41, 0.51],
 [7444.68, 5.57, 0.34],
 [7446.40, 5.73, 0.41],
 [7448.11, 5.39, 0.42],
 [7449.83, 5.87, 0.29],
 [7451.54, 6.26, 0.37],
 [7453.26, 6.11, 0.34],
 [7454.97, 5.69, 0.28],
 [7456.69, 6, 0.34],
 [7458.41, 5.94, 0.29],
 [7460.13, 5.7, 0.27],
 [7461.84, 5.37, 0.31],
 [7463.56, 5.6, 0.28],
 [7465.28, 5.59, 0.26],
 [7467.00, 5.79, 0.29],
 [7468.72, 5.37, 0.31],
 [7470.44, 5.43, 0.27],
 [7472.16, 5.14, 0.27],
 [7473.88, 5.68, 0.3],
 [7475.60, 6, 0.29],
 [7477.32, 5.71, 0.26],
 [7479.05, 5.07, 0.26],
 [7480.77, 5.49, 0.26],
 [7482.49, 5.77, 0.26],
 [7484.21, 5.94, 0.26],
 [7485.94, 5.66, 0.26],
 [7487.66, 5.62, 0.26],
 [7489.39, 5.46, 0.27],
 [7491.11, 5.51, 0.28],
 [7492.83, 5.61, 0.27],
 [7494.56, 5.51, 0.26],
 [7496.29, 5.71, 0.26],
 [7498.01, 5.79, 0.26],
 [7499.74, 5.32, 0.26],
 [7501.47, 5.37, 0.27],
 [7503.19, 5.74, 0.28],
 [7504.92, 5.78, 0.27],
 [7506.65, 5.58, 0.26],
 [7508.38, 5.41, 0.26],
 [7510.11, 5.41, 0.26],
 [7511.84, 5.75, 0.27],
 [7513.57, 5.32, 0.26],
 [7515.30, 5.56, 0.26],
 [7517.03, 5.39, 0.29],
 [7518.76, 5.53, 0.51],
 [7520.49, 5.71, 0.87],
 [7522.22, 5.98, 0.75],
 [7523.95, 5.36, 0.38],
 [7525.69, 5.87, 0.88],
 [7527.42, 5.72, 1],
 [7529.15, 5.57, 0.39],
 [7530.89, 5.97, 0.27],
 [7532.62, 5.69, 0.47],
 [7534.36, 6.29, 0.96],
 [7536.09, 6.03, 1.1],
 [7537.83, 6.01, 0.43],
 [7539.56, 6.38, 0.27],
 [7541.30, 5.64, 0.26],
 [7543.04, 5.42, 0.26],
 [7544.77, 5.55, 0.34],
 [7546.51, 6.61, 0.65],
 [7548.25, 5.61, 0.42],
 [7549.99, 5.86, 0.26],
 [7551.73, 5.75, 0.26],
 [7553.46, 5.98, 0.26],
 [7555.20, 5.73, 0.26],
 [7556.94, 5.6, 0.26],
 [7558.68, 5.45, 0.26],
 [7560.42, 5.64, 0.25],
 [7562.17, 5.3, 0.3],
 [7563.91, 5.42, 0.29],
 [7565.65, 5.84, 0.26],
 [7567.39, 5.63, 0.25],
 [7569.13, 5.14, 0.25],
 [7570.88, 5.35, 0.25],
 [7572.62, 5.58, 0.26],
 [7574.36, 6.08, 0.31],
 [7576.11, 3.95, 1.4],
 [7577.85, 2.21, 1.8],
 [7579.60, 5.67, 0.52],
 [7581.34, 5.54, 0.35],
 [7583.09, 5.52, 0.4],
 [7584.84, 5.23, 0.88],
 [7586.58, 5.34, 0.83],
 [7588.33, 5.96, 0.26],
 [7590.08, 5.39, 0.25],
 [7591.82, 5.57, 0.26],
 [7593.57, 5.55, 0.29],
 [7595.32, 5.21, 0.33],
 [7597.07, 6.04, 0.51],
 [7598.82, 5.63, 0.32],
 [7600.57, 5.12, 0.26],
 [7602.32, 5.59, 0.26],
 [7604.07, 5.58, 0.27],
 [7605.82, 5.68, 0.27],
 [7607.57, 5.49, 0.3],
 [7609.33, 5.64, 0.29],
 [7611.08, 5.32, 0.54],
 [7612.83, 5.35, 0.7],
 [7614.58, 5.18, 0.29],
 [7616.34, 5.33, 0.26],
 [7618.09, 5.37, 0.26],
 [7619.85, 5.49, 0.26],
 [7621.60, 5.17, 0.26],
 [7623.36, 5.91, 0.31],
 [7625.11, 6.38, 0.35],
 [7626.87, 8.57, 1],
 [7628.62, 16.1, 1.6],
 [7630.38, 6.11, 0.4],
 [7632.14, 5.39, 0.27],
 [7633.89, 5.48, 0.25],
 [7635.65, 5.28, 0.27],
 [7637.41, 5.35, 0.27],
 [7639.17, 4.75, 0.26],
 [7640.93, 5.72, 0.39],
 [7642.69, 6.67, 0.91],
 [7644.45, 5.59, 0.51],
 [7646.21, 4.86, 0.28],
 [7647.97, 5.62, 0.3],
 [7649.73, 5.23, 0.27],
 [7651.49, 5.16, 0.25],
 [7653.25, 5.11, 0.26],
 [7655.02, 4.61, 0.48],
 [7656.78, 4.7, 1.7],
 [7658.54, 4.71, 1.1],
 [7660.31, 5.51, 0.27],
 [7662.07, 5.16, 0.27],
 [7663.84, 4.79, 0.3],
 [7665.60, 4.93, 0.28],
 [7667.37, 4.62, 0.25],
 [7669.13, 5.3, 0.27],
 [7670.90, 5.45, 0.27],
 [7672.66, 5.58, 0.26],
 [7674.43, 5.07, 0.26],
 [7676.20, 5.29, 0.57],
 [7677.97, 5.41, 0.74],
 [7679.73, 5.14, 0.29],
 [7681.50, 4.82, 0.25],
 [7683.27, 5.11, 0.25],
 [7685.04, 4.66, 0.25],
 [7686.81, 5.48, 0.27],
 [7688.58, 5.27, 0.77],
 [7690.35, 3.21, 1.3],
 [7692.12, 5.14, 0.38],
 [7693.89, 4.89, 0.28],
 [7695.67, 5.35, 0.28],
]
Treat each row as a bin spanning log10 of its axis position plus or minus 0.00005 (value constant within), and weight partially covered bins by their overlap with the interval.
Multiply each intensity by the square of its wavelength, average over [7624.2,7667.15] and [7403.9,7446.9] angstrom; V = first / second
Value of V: 1.13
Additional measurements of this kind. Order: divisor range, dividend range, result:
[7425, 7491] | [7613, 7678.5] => 1.06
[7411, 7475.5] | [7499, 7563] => 1.04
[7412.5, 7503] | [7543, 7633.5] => 1.06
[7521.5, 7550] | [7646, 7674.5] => 0.90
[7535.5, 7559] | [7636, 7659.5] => 0.92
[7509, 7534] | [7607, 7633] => 1.18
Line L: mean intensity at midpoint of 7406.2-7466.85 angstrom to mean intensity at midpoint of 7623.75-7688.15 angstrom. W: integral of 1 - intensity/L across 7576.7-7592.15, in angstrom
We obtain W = 1.4 angstrom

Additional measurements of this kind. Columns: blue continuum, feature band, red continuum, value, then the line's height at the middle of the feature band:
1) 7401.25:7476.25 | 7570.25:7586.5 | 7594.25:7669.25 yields 1.8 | 5.67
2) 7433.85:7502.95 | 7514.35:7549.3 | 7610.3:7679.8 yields -0.9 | 5.65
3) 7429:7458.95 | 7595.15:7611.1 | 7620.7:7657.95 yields 1.2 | 6.01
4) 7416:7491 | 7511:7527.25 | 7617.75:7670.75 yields 0.2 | 5.68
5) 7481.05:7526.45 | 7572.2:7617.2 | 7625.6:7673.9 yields 3.0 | 5.72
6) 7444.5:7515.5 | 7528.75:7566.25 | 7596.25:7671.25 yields -0.9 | 5.66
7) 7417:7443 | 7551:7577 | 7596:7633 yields 2.3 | 6.03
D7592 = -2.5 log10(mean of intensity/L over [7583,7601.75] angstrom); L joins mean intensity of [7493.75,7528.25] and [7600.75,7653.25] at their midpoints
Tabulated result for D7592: 0.06 mag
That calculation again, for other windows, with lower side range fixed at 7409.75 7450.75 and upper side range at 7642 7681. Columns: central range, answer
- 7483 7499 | -0.04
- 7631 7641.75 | -0.02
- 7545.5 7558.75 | -0.09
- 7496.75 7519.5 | -0.02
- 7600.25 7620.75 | -0.03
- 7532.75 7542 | -0.12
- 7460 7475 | 0.00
